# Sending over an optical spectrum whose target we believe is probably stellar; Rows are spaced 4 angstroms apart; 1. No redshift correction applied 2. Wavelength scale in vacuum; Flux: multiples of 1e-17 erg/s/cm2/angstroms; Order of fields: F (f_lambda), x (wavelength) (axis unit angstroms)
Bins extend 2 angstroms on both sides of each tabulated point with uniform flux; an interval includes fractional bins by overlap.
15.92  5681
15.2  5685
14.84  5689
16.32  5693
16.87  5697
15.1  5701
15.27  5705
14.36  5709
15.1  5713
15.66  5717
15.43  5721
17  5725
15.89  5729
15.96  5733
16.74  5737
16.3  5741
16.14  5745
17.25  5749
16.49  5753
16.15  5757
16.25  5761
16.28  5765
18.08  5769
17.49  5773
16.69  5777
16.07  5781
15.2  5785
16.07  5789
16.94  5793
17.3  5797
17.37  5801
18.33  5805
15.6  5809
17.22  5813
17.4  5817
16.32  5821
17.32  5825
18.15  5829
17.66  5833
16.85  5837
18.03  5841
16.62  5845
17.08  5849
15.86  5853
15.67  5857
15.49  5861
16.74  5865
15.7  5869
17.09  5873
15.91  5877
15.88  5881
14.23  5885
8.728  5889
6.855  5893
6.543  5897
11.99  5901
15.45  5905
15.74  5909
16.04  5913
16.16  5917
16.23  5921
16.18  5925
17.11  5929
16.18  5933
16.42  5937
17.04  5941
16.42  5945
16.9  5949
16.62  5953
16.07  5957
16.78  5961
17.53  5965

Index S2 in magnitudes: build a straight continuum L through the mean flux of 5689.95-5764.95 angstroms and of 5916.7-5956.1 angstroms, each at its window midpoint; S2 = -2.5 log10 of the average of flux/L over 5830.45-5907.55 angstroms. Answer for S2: 0.117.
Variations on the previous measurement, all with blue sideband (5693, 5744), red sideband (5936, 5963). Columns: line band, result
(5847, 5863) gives 0.02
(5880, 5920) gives 0.28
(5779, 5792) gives 0.01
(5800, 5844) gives -0.07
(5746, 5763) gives -0.04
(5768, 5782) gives -0.07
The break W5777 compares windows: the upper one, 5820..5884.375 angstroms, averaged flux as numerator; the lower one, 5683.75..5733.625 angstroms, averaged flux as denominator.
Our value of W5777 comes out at 1.06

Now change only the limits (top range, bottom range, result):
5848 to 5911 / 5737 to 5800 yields 0.84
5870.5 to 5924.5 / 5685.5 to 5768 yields 0.86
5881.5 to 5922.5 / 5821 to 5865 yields 0.76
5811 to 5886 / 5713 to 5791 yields 1.02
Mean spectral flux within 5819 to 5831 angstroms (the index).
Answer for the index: 17.3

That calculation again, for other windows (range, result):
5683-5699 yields 15.8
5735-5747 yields 16.4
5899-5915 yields 14.8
